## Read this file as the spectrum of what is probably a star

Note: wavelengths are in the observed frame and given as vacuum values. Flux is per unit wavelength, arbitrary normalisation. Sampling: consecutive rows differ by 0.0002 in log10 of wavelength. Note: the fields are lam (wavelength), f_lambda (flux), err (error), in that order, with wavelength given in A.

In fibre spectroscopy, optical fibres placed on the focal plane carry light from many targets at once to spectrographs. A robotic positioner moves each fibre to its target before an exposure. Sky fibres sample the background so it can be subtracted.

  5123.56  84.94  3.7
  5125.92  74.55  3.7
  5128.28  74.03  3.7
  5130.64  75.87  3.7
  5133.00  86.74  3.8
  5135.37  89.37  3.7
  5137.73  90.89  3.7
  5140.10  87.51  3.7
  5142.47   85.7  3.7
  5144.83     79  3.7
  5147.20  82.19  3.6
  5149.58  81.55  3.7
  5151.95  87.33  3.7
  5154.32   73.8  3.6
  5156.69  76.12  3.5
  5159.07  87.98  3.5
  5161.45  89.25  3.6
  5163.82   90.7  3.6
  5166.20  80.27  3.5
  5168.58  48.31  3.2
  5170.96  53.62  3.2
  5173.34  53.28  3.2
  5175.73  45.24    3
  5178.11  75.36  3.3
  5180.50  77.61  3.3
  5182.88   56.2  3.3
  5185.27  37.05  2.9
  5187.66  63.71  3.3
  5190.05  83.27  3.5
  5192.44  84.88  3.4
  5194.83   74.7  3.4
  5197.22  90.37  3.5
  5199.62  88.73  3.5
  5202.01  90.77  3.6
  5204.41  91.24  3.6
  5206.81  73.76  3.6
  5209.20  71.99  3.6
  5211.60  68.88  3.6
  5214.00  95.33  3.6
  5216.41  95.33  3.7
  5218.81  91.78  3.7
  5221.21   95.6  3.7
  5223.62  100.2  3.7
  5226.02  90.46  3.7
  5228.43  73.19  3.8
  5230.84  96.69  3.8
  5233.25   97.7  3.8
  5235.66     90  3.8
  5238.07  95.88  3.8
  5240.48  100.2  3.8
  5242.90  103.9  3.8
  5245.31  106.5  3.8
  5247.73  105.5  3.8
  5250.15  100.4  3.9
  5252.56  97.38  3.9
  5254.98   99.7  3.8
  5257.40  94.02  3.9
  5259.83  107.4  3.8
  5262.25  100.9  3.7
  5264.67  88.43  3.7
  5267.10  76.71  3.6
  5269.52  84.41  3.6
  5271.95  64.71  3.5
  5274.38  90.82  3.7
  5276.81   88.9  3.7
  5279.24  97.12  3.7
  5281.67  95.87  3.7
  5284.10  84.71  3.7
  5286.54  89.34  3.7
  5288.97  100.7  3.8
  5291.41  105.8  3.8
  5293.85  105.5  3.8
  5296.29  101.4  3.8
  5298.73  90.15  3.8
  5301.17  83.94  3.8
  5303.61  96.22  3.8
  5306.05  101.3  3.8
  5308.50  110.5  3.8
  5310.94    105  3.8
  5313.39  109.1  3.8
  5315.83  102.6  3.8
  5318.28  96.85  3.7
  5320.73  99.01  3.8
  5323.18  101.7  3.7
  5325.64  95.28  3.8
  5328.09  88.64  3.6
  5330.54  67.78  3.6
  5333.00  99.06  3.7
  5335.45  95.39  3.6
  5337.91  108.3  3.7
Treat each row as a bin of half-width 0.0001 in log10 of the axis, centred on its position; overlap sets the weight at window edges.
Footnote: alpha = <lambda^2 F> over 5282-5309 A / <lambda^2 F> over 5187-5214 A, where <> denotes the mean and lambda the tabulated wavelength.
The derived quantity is 1.2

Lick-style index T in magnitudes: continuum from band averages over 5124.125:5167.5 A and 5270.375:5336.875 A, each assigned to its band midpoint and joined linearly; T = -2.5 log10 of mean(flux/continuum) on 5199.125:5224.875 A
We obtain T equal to 0.01 mag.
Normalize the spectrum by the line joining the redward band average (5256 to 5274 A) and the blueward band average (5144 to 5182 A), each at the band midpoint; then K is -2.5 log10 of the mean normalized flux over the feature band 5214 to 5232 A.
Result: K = -0.123 mag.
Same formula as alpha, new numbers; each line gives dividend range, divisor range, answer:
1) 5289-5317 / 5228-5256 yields 1.06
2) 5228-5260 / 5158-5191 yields 1.50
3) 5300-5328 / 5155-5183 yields 1.50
